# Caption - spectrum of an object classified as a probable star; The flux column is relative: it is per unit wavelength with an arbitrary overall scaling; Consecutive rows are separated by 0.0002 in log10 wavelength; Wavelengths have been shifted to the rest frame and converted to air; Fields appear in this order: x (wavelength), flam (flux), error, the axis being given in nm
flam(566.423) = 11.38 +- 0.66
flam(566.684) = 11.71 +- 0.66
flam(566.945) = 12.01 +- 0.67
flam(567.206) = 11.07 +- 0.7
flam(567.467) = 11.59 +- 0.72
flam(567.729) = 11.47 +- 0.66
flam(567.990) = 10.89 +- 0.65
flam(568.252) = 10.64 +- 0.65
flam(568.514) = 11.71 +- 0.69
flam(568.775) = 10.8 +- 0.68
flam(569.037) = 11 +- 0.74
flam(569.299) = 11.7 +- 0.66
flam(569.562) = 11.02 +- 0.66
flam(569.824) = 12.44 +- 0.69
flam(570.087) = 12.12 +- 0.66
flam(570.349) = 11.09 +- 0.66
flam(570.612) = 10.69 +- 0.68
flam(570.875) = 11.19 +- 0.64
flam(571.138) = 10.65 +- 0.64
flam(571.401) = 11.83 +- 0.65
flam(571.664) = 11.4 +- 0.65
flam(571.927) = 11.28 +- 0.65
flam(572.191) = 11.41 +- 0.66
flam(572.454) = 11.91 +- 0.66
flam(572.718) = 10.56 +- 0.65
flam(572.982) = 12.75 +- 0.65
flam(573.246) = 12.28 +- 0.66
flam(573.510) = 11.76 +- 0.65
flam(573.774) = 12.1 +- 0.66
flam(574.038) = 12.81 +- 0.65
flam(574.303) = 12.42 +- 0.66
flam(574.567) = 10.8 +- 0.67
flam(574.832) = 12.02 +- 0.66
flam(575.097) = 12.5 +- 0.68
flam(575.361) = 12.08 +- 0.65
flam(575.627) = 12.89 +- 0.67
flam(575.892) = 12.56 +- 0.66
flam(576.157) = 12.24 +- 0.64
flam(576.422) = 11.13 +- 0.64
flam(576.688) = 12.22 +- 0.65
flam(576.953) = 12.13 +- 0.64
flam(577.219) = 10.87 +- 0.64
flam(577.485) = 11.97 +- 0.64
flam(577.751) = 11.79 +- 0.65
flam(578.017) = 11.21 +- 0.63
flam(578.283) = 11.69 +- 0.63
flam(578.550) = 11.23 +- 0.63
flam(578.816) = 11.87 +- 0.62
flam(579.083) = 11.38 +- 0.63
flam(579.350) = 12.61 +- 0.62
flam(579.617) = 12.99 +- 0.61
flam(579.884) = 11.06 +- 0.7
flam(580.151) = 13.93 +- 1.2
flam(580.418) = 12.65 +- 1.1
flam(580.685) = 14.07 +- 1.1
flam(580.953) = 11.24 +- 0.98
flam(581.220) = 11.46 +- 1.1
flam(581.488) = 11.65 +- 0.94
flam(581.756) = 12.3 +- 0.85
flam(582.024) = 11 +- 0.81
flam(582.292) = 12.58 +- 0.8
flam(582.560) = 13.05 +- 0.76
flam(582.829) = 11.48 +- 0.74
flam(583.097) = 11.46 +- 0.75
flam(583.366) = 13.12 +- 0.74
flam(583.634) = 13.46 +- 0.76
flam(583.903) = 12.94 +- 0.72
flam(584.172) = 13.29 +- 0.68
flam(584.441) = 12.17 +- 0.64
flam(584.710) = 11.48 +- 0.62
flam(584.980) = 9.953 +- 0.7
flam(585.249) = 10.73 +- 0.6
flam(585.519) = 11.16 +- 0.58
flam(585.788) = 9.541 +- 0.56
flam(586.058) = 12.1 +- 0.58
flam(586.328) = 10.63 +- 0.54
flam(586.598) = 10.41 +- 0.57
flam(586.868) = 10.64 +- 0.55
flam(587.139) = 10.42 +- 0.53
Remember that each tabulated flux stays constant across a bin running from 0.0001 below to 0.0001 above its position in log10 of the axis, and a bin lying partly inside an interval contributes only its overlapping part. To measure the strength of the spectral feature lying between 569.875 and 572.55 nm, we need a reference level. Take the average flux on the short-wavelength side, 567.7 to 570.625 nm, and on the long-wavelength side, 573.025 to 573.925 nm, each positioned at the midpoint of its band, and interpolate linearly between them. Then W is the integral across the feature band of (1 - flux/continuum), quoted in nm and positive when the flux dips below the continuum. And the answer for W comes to 0.074 nm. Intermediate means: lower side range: 11.3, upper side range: 12.1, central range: 11.4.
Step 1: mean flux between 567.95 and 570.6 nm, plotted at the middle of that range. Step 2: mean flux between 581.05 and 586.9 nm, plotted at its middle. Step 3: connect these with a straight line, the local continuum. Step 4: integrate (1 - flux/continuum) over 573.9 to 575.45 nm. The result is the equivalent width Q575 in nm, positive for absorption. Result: -0.09 nm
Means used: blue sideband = 11.3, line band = 12.1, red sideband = 11.7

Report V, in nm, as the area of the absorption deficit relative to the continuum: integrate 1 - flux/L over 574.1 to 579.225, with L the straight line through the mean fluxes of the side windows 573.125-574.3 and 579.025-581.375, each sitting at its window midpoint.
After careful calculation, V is 0.19 nm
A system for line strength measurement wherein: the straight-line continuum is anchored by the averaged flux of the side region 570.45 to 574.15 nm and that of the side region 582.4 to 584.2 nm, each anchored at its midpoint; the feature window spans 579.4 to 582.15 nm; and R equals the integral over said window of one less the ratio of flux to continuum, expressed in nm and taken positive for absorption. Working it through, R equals 0.03 nm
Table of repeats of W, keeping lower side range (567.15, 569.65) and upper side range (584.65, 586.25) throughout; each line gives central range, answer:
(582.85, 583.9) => -0.17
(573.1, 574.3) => -0.13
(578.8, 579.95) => -0.12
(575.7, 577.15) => -0.14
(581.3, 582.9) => -0.17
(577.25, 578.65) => -0.07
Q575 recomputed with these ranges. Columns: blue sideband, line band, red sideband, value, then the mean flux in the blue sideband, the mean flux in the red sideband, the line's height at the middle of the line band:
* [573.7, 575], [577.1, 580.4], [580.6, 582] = 0.02 nm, 12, 12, 12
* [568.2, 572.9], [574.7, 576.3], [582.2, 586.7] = -0.13 nm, 11.3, 11.7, 11.5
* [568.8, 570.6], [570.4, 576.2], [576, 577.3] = -0.09 nm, 11.5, 11.8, 11.6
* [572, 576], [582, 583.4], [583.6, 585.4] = -0.02 nm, 12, 11.9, 11.9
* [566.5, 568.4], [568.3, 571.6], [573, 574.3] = 0.11 nm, 11.3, 12.3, 11.7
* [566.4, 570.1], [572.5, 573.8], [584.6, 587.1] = -0.08 nm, 11.4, 10.7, 11.2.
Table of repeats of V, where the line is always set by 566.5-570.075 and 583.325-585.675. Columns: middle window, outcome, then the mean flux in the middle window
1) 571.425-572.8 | 0.02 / 11.4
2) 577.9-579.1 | 0.03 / 11.5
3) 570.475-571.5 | 0.04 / 11.1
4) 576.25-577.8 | 0.00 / 11.7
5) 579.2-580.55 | -0.09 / 12.6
